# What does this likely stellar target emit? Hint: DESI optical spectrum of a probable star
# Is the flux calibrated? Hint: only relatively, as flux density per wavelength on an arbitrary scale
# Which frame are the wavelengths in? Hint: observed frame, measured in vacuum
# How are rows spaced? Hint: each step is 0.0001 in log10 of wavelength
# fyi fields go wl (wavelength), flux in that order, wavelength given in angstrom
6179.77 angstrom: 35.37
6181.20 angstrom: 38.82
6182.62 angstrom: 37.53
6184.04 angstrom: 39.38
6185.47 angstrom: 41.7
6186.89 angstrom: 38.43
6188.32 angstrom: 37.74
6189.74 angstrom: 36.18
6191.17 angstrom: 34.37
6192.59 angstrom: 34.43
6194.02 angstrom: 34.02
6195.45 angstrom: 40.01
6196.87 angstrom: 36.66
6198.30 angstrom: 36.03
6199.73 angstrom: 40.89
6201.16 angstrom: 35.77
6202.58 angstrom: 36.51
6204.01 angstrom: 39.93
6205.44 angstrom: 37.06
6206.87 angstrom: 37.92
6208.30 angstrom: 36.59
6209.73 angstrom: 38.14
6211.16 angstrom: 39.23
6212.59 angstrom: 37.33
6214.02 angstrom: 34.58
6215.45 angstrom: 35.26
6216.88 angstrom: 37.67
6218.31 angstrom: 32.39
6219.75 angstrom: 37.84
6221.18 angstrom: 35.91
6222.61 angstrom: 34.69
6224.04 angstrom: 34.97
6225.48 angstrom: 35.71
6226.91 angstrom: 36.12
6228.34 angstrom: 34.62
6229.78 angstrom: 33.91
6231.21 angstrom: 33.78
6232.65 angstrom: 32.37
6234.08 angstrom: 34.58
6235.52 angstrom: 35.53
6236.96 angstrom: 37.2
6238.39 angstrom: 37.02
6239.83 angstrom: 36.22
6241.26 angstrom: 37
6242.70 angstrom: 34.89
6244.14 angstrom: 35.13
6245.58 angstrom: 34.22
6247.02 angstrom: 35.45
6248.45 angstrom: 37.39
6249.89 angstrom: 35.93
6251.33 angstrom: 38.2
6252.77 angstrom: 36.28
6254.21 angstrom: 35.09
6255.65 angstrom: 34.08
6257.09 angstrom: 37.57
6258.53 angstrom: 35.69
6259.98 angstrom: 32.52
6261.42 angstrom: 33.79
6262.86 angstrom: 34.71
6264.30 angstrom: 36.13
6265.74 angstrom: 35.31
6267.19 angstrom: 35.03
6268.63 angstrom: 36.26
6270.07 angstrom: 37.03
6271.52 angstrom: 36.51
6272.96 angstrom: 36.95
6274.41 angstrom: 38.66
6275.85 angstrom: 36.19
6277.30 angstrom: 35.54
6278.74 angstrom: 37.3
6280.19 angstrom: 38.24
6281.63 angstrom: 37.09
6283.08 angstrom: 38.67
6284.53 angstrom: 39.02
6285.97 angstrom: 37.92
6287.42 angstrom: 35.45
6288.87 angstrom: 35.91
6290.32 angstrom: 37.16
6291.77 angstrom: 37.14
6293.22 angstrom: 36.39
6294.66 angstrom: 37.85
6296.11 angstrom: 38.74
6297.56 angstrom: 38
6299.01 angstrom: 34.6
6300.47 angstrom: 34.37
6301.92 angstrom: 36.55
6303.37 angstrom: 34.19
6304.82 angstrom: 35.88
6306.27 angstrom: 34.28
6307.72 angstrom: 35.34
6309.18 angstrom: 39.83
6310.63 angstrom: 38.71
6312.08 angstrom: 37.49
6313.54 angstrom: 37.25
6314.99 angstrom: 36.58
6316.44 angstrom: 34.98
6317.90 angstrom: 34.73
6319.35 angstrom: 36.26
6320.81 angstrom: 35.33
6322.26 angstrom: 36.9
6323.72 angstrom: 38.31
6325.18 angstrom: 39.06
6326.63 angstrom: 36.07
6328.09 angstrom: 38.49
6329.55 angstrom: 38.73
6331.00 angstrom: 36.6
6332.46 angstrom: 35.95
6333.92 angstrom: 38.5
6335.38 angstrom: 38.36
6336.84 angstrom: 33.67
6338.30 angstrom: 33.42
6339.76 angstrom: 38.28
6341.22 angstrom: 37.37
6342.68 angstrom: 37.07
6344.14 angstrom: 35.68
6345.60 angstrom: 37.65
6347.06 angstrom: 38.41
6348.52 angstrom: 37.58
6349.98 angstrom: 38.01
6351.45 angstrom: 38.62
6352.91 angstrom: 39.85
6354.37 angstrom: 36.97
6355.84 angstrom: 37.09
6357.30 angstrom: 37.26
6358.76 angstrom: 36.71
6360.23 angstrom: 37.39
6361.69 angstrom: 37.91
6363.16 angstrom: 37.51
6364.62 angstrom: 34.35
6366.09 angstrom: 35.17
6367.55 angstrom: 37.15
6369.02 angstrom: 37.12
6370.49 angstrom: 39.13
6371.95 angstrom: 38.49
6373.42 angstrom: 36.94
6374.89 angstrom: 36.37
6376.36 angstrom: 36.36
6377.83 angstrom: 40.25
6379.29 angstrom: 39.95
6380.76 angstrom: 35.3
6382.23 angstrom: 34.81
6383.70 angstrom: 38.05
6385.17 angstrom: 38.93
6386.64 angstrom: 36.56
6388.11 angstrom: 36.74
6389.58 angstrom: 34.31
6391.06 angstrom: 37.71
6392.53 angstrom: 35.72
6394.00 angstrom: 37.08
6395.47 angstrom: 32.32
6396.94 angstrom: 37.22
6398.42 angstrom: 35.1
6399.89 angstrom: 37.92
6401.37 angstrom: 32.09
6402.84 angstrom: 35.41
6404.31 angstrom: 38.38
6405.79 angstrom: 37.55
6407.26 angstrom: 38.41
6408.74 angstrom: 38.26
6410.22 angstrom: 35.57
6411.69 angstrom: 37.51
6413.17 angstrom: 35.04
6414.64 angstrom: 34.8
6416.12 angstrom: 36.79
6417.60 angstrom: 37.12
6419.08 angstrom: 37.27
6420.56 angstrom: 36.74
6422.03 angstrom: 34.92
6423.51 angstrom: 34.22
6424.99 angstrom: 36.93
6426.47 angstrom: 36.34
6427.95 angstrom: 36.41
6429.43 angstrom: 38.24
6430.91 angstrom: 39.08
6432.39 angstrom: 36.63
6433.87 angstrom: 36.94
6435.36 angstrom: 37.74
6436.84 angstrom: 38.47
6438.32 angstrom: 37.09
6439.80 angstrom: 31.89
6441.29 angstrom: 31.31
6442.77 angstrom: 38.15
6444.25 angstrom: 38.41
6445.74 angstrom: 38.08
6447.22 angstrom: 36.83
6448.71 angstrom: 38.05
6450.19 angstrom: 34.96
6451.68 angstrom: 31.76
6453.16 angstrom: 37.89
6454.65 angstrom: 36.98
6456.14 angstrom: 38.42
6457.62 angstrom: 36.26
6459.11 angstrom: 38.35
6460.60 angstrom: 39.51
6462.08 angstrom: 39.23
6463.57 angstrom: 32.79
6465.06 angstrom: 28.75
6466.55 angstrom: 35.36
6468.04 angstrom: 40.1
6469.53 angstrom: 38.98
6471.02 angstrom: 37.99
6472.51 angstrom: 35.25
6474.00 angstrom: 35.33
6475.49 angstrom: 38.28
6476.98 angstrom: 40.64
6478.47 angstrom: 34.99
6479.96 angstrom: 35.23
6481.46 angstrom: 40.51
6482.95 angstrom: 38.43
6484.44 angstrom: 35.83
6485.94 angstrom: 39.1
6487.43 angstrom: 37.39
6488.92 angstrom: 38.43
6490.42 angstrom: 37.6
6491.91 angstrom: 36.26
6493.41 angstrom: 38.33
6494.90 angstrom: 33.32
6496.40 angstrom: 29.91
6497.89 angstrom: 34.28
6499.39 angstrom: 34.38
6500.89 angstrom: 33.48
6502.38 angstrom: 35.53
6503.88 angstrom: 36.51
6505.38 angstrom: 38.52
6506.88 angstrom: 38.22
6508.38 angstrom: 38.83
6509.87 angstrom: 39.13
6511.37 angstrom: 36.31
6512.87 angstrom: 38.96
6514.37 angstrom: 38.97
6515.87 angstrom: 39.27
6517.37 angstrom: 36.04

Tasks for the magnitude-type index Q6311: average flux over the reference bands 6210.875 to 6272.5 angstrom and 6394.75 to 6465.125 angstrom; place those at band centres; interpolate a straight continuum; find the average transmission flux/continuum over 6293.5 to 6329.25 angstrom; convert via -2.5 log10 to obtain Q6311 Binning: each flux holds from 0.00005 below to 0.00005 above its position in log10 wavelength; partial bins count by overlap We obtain -0.02 mag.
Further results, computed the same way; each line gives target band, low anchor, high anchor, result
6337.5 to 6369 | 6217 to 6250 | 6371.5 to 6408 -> -0.021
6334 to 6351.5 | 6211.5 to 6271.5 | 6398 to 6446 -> -0.027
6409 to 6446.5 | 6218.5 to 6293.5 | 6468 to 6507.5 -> 0.001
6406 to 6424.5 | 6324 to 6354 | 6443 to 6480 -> 0.017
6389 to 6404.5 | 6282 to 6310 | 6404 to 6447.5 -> 0.031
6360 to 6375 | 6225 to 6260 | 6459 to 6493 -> -0.020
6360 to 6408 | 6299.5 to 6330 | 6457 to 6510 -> -0.004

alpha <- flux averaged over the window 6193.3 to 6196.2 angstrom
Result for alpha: 37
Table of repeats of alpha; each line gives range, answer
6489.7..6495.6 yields 36.4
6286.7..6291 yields 36.1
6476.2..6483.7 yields 38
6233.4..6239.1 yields 36.1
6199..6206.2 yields 38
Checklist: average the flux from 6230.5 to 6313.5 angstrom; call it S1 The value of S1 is 36.2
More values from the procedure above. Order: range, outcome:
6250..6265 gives 35.4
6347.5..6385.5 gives 37.4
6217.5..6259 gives 35.5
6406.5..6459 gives 36.6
